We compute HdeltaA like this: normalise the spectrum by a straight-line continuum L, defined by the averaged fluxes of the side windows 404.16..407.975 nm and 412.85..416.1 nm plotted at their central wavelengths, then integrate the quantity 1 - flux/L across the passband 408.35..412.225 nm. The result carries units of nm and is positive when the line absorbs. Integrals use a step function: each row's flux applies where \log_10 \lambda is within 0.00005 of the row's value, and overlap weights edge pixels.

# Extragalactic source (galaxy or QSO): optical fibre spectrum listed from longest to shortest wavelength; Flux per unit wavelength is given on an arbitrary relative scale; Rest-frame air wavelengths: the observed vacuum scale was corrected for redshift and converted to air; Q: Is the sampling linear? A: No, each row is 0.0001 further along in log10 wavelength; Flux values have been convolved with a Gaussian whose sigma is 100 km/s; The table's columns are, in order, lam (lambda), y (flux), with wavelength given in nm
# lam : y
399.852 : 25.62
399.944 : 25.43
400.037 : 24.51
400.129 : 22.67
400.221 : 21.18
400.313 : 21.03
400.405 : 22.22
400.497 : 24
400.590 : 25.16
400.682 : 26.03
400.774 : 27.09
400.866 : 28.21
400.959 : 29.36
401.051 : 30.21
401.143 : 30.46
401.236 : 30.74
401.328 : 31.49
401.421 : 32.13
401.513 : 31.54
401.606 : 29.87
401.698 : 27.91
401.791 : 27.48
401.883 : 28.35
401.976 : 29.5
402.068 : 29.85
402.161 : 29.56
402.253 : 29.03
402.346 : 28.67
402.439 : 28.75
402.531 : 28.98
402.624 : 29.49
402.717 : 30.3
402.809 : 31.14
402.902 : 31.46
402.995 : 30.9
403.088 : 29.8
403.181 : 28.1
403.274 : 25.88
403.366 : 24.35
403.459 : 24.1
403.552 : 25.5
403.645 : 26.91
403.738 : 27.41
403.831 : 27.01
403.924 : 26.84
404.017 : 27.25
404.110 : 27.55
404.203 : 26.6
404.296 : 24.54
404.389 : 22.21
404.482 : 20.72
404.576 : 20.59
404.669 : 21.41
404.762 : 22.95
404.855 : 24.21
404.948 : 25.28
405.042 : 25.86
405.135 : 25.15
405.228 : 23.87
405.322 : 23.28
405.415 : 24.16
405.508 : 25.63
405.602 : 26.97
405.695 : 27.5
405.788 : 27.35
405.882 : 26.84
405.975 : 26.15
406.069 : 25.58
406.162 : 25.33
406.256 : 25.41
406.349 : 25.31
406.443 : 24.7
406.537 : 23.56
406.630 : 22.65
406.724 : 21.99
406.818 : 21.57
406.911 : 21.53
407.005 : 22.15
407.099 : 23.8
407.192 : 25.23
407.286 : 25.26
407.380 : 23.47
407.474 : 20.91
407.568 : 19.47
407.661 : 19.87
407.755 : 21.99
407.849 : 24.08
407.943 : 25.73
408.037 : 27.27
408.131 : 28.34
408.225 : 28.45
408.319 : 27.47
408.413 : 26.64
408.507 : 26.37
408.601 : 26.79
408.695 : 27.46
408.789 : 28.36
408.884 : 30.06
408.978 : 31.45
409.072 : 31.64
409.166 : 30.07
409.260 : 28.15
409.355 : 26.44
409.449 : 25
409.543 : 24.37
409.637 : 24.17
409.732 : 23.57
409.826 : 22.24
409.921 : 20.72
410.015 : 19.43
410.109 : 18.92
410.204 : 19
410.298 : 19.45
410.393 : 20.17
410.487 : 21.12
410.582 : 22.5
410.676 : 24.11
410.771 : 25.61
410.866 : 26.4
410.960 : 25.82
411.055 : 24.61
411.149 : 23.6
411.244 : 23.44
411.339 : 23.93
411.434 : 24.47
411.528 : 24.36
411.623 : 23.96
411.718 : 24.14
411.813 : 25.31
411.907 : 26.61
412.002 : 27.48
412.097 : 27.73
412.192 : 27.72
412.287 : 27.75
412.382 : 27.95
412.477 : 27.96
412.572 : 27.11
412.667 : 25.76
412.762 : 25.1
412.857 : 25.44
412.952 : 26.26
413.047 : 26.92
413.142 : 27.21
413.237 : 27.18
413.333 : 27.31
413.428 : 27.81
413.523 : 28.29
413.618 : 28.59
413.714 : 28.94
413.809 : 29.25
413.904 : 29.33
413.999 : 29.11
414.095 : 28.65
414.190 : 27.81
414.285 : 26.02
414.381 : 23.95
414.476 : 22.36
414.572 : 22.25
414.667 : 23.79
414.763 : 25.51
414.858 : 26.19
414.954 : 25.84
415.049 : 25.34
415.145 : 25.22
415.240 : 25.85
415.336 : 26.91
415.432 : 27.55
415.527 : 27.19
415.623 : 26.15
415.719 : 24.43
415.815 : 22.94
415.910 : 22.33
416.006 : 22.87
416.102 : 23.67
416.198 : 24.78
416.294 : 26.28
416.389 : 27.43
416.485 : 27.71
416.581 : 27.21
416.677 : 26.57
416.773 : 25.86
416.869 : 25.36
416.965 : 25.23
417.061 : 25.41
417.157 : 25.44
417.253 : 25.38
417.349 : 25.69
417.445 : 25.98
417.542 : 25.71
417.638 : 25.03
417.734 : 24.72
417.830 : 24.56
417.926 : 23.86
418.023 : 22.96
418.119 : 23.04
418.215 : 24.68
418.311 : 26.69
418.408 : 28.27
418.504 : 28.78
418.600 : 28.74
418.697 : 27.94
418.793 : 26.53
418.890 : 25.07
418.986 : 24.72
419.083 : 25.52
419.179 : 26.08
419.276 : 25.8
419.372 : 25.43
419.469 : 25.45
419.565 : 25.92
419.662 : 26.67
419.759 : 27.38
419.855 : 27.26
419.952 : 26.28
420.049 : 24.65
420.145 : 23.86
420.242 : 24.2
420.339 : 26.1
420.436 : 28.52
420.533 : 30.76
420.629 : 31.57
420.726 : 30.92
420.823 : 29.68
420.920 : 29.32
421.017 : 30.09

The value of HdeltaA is 0.01 nm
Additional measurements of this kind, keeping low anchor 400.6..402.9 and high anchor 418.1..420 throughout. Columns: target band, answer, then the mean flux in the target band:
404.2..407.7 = 0.58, 23.9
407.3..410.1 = 0.27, 25.4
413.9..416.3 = 0.15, 25.4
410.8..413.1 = 0.15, 25.8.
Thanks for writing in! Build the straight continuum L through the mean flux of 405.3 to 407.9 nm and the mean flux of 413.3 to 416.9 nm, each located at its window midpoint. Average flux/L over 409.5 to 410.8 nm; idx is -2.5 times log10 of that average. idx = 0.15 mag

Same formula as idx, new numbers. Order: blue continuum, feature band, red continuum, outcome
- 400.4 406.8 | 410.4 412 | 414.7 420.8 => 0.08 mag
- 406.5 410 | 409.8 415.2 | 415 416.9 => 0.00 mag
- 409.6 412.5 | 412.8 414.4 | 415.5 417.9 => -0.12 mag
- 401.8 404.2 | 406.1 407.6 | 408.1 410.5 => 0.14 mag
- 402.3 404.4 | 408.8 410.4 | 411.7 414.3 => 0.12 mag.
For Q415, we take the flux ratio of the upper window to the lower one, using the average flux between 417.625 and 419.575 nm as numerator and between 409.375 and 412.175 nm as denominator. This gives 1.1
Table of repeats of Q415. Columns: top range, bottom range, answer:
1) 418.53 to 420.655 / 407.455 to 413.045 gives 1.06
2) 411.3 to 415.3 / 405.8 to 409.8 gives 1.04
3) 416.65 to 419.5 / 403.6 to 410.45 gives 1.04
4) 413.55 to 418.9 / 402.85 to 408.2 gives 1.04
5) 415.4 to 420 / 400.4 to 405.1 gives 0.94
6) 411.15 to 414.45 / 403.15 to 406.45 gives 1.06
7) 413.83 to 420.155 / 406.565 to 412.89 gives 1.04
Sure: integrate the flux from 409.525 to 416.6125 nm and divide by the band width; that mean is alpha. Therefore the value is 25.3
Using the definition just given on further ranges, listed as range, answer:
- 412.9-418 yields 26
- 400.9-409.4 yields 26.5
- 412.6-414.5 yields 27.1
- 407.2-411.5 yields 24.6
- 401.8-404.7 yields 27.2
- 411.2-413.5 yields 26.2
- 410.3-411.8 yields 23.8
